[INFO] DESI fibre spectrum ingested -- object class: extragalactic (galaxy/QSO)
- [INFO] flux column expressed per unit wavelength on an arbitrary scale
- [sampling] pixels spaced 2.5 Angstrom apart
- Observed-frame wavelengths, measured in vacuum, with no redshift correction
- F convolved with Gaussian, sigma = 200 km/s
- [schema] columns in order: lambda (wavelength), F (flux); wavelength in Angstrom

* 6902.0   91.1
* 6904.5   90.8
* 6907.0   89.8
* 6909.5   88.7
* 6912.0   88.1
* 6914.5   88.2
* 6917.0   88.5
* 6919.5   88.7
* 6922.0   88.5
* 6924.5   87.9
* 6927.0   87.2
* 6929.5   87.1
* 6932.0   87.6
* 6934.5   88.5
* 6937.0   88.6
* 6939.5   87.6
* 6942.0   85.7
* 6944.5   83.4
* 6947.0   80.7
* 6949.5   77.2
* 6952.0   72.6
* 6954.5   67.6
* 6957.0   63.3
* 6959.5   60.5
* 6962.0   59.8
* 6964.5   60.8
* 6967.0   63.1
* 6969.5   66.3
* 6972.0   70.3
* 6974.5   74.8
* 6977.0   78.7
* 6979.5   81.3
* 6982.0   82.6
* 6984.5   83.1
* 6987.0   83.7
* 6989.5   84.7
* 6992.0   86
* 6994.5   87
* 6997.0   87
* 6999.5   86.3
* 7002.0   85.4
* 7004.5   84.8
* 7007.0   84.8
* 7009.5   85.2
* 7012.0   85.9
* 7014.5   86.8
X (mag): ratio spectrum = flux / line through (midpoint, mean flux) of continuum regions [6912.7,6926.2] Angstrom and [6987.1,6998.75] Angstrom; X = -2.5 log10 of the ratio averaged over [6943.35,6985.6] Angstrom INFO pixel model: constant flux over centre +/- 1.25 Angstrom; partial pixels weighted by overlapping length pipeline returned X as 0.20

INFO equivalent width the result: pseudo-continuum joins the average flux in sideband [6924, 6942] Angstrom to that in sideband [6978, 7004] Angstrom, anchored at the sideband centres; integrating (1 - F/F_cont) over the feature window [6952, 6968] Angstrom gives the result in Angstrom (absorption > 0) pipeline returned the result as 4.26 Angstrom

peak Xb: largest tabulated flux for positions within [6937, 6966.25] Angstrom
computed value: 88.6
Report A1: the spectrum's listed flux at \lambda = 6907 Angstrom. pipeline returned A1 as 89.8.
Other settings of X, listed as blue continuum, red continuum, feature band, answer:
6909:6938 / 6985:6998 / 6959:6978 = 0.28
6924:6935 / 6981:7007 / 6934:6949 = 0.02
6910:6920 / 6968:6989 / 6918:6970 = 0.08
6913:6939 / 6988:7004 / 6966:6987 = 0.15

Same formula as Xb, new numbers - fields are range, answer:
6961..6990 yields 84.7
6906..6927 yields 89.8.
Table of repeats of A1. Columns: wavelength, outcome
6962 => 59.8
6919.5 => 88.7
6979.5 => 81.3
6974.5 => 74.8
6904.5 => 90.8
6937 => 88.6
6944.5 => 83.4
